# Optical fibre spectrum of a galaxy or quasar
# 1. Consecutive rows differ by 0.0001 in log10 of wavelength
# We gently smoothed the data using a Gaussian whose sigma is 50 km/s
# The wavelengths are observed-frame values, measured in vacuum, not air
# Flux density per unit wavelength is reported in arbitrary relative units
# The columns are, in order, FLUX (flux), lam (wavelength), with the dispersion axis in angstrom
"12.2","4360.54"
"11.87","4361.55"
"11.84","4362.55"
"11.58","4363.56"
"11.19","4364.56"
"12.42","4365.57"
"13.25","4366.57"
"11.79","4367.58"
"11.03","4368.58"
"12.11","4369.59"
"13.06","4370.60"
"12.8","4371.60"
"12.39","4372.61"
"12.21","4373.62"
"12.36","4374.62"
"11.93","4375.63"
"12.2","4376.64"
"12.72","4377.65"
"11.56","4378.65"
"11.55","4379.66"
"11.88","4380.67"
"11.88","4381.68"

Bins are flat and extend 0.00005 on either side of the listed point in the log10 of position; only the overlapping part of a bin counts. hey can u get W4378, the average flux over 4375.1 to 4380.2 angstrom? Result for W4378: 12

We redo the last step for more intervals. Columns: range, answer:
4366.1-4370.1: 12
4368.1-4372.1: 12.3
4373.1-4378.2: 12.3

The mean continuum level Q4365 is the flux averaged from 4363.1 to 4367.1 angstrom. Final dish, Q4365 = 12.1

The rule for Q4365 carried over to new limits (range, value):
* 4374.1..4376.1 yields 12.2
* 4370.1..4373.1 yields 12.8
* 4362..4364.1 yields 11.7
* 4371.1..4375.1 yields 12.5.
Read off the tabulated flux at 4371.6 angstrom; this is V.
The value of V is 12.8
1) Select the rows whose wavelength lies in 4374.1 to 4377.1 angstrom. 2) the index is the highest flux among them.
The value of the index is 12.36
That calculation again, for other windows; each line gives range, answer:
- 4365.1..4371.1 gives 13.25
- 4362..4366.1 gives 12.42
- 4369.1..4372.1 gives 13.06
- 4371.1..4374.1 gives 12.8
